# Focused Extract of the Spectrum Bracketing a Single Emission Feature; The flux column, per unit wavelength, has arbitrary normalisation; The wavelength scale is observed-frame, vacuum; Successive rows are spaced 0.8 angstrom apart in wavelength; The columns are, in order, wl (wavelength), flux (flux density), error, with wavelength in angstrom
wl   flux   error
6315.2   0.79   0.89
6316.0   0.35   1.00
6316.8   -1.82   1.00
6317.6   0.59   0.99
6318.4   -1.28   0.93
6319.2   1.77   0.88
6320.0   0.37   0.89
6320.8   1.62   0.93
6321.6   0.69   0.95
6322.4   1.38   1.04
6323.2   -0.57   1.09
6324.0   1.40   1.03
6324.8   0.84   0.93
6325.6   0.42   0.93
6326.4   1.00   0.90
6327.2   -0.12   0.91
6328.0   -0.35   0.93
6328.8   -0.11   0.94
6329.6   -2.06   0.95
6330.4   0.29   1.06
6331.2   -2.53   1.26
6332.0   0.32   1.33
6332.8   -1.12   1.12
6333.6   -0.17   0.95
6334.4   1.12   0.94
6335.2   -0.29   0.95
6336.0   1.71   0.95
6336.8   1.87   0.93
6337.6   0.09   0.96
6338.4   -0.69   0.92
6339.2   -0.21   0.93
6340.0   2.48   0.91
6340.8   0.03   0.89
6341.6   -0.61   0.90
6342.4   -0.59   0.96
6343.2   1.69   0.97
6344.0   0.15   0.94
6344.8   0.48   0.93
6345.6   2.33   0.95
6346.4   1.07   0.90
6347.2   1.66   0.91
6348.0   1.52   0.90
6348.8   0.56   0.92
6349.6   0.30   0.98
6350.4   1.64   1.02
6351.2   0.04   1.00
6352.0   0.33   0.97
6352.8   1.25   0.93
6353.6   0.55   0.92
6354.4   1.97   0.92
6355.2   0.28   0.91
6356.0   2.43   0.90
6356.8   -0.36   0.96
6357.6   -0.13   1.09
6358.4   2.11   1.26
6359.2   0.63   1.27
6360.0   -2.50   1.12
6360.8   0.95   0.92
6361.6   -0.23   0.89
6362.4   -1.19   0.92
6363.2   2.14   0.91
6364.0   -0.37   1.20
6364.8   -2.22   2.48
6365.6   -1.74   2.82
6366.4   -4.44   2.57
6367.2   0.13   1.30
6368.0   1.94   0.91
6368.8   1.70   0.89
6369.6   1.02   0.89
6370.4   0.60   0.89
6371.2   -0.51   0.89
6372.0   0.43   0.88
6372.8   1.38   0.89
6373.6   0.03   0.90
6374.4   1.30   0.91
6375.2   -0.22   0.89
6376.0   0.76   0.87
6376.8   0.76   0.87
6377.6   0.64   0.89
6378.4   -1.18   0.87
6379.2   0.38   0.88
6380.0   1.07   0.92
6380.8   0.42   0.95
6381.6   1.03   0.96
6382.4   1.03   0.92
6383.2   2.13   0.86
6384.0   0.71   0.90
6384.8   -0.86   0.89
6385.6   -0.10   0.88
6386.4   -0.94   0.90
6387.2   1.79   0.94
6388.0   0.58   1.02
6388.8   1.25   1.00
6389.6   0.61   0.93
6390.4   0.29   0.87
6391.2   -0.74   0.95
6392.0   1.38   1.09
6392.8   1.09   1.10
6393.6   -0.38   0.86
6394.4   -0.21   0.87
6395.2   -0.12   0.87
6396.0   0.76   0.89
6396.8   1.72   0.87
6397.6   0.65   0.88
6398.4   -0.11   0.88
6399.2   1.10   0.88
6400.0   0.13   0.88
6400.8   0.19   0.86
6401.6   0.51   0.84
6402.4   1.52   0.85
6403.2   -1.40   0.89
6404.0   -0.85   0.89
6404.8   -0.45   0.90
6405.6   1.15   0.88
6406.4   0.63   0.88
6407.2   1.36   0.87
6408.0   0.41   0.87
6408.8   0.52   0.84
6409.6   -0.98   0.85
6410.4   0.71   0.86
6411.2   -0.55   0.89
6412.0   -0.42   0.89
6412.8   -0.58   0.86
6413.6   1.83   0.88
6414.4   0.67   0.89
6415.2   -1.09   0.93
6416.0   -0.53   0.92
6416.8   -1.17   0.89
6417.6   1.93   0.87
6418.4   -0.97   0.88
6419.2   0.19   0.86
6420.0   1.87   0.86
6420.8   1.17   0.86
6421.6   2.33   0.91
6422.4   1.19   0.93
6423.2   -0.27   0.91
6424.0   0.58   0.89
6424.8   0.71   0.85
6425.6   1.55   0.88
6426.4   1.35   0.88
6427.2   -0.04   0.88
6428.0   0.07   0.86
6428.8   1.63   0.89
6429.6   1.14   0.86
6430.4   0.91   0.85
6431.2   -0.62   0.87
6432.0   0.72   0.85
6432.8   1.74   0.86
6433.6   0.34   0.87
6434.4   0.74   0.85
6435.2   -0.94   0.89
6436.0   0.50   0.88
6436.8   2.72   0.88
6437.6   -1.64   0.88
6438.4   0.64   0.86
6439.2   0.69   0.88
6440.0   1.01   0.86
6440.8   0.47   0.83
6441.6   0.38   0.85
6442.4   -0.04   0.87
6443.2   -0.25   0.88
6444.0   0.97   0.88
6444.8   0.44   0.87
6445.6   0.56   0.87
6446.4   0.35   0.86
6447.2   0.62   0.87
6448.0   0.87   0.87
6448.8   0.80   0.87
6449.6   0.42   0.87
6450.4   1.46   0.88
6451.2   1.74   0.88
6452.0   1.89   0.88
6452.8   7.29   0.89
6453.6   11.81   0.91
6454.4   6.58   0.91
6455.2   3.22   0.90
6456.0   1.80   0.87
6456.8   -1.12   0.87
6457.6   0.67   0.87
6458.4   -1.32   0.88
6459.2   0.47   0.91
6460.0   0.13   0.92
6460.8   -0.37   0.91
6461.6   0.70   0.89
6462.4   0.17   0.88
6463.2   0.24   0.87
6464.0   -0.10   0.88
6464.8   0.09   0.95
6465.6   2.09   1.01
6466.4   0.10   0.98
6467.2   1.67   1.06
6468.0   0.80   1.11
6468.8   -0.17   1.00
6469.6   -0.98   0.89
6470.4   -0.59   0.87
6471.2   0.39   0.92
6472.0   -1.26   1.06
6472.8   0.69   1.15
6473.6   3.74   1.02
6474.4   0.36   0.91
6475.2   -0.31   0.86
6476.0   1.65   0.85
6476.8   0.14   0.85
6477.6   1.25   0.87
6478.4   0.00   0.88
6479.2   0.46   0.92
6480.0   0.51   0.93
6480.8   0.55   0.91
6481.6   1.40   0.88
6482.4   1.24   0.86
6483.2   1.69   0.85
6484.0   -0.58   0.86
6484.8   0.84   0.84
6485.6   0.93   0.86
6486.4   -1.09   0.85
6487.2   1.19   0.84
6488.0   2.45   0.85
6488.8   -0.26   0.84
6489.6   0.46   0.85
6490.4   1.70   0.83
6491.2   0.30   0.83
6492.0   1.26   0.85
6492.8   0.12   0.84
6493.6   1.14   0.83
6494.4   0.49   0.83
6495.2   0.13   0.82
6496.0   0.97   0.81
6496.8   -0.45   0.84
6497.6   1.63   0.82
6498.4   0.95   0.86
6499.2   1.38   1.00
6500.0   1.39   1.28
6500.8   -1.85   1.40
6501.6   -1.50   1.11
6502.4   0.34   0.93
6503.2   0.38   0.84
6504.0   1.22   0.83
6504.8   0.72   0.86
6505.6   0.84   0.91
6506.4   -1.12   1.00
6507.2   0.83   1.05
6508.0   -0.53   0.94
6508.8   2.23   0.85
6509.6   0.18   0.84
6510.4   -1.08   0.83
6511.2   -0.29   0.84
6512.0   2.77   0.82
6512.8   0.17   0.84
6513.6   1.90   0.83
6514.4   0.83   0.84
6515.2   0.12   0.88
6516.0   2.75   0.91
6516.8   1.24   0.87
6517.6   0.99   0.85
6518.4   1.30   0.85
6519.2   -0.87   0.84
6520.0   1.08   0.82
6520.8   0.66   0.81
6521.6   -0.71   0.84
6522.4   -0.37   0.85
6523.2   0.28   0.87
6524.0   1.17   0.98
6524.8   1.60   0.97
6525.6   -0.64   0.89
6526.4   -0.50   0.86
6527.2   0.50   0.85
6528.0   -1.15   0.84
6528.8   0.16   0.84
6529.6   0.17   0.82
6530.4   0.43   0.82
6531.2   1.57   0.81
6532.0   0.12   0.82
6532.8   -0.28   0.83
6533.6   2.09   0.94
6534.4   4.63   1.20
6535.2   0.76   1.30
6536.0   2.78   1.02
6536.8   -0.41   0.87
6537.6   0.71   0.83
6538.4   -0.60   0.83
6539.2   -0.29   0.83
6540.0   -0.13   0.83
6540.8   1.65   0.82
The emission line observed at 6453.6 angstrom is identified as H-beta 4861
